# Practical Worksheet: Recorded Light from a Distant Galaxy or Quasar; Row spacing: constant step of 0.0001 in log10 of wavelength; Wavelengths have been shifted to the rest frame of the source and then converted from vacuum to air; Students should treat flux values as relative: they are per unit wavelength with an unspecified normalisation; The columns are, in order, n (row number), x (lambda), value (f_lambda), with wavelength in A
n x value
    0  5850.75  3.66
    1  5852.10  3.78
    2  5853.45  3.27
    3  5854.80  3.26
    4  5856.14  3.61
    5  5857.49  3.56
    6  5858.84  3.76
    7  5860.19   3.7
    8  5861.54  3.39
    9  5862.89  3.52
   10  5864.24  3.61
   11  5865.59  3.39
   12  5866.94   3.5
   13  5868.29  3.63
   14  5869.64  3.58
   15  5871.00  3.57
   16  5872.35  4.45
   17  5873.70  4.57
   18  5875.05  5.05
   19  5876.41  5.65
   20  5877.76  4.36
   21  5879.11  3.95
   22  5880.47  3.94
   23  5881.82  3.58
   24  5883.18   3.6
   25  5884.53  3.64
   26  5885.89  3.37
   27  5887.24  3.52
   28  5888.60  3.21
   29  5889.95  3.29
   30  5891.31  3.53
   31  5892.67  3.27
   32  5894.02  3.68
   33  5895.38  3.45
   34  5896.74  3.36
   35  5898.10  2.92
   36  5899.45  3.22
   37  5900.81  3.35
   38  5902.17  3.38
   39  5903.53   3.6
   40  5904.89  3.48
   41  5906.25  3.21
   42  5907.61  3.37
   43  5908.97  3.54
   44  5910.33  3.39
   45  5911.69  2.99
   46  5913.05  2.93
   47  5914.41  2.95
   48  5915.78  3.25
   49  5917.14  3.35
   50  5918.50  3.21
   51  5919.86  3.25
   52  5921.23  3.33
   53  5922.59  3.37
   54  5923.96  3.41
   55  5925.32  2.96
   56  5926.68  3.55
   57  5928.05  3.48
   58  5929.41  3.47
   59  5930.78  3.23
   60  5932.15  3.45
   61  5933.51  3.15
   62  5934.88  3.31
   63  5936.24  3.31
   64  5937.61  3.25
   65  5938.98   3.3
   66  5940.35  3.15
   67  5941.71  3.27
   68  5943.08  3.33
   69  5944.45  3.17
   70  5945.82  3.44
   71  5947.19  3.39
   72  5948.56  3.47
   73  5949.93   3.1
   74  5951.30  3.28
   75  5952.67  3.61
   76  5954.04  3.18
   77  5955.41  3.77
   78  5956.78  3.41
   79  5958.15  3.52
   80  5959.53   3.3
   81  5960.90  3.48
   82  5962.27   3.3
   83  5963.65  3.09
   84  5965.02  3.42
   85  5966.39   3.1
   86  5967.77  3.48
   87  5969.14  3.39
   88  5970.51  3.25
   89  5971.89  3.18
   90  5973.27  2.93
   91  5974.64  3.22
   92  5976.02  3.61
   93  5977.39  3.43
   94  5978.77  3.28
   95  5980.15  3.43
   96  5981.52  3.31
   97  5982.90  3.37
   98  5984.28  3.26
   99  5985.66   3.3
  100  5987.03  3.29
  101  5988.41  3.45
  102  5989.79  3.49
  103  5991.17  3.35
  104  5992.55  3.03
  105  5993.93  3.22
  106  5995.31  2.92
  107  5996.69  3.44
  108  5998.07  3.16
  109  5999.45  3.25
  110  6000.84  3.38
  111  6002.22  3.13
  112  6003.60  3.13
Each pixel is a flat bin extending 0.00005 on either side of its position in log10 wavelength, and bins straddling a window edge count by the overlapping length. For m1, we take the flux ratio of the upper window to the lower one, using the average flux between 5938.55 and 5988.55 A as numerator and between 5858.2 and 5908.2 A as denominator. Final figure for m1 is 0.9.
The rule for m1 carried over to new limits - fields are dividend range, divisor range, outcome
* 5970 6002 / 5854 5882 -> 0.84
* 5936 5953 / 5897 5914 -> 1.01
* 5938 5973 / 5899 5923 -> 1.01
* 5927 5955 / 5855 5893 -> 0.88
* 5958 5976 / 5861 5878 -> 0.82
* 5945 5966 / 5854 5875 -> 0.91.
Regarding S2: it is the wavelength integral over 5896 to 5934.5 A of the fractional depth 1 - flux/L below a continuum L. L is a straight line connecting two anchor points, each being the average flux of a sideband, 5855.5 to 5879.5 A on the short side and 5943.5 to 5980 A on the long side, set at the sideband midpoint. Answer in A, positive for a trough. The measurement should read 3.6 A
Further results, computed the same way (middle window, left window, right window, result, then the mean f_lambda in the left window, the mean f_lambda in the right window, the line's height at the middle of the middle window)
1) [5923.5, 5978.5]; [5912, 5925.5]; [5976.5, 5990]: -0.8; 3.2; 3.36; 3.28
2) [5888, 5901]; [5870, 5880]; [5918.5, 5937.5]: 2.3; 4.47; 3.32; 4.05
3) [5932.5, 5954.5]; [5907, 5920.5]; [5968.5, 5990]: -0.2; 3.22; 3.32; 3.27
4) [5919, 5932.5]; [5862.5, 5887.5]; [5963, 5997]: 1.0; 3.93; 3.29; 3.62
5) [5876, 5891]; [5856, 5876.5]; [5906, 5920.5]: -0.6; 3.87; 3.22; 3.63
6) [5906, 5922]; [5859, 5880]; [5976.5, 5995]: 2.1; 3.99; 3.32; 3.73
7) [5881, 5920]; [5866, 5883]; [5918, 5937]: 4.0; 4.12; 3.32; 3.73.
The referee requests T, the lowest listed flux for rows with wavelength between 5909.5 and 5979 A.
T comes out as 2.93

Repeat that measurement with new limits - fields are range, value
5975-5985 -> 3.26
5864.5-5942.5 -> 2.92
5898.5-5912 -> 2.99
